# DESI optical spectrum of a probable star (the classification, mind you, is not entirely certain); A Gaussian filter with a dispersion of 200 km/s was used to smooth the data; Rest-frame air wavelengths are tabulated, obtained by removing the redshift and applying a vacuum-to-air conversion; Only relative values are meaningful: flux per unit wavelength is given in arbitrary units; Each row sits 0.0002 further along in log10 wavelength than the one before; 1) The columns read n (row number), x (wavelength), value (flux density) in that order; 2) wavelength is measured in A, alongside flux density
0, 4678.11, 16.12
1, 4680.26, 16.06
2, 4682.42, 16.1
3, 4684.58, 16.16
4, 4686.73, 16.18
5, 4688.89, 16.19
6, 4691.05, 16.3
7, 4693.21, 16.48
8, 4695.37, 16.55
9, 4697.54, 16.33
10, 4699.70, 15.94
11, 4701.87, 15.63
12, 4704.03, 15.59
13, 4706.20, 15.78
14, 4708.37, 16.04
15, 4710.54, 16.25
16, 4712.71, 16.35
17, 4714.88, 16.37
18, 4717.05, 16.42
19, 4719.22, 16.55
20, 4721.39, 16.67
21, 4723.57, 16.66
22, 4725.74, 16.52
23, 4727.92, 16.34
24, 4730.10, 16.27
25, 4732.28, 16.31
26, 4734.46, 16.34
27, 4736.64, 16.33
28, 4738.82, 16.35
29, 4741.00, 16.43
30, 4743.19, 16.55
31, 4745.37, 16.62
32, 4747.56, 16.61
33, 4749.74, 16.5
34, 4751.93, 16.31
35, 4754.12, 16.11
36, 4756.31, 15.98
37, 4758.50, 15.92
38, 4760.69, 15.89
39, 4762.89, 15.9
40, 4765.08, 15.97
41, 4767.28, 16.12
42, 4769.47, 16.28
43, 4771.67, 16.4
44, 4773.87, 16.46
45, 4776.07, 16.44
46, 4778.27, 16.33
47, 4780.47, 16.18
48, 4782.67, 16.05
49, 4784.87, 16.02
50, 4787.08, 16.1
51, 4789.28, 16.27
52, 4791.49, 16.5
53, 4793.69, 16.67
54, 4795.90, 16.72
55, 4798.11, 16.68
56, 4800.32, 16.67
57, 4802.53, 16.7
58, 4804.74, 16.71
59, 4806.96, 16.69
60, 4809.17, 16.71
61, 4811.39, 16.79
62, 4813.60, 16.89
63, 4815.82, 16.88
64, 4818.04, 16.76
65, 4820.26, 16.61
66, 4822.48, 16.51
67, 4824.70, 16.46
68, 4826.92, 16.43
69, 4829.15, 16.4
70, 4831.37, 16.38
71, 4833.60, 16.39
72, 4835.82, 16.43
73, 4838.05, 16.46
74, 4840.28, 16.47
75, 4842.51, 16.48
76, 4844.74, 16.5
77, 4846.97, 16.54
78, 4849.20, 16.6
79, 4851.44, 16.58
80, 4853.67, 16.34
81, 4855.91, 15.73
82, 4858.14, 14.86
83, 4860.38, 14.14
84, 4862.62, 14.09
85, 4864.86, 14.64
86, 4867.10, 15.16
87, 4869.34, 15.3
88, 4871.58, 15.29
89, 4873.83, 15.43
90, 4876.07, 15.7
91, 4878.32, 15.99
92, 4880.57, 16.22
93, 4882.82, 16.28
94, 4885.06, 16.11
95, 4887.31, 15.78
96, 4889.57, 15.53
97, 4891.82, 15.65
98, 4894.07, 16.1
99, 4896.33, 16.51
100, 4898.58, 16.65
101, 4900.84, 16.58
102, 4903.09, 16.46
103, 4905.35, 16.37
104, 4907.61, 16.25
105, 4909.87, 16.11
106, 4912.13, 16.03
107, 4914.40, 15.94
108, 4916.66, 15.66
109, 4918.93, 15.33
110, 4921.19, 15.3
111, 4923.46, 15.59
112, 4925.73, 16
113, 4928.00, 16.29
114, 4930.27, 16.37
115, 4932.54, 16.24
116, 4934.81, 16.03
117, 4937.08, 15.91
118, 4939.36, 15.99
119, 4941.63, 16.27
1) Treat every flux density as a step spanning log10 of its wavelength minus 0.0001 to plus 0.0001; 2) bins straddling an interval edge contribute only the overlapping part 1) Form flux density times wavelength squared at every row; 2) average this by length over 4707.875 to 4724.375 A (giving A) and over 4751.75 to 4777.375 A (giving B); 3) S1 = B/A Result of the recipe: 1.0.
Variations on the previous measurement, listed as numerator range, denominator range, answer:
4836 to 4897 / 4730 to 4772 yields 1.02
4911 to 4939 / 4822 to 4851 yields 1.00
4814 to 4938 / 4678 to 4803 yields 1.04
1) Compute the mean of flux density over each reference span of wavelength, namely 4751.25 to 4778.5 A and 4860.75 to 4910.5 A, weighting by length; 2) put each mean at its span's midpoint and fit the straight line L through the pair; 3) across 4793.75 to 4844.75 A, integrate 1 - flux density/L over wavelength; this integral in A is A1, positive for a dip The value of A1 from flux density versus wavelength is -1.9 A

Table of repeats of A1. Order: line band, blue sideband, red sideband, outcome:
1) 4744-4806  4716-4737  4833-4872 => -0.5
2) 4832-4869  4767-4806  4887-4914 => 1.0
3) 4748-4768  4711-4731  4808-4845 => 0.5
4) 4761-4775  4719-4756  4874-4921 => 0.2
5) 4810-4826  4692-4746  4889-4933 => -0.5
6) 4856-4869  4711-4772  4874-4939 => 1.1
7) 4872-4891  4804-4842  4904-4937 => 0.4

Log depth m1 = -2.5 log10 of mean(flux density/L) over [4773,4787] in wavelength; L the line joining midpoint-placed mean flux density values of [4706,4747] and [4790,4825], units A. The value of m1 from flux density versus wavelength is 0.02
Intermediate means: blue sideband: 16.4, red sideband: 16.7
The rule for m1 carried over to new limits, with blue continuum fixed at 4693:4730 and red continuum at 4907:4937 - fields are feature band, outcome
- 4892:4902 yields -0.03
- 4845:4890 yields 0.03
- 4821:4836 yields -0.02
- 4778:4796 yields -0.01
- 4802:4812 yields -0.04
